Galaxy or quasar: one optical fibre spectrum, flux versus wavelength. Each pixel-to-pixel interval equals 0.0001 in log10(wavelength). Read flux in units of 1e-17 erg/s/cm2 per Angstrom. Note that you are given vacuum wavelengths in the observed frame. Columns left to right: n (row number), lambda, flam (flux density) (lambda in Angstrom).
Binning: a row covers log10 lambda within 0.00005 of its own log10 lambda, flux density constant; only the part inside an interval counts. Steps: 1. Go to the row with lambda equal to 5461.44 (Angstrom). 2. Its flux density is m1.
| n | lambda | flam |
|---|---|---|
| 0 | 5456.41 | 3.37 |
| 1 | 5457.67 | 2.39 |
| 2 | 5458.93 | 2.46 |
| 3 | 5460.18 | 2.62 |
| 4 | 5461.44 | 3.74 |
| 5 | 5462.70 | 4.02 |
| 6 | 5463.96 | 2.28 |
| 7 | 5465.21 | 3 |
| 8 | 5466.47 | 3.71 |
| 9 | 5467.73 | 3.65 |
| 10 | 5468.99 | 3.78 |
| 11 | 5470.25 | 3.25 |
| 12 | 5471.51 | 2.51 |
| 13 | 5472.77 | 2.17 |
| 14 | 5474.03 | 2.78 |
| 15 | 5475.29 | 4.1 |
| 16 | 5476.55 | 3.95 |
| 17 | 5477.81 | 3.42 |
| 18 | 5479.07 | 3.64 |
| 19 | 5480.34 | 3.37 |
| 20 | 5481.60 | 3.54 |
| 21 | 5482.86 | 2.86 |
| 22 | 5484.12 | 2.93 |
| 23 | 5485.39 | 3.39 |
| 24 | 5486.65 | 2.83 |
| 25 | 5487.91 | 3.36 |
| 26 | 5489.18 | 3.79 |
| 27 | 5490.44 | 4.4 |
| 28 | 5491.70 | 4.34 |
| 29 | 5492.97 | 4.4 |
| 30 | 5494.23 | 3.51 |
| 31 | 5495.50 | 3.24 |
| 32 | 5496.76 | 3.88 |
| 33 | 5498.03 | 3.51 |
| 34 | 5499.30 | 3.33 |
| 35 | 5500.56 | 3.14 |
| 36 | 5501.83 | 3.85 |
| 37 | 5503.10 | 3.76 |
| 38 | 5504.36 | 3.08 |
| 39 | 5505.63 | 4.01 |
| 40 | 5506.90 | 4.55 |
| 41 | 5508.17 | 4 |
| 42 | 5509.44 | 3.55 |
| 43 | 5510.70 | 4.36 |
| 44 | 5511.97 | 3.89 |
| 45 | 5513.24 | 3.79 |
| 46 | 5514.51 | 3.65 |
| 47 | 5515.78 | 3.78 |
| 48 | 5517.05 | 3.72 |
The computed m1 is 3.74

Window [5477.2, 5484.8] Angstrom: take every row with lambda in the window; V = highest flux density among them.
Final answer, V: 3.64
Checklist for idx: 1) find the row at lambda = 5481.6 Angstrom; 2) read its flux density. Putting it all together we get 3.54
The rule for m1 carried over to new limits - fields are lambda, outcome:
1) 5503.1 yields 3.76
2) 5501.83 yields 3.85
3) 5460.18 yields 2.62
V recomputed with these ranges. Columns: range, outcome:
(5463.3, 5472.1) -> 3.78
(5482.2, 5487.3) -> 3.39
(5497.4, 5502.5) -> 3.85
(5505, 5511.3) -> 4.55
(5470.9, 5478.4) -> 4.1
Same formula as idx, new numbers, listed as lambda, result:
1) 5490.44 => 4.4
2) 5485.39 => 3.39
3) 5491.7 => 4.34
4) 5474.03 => 2.78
